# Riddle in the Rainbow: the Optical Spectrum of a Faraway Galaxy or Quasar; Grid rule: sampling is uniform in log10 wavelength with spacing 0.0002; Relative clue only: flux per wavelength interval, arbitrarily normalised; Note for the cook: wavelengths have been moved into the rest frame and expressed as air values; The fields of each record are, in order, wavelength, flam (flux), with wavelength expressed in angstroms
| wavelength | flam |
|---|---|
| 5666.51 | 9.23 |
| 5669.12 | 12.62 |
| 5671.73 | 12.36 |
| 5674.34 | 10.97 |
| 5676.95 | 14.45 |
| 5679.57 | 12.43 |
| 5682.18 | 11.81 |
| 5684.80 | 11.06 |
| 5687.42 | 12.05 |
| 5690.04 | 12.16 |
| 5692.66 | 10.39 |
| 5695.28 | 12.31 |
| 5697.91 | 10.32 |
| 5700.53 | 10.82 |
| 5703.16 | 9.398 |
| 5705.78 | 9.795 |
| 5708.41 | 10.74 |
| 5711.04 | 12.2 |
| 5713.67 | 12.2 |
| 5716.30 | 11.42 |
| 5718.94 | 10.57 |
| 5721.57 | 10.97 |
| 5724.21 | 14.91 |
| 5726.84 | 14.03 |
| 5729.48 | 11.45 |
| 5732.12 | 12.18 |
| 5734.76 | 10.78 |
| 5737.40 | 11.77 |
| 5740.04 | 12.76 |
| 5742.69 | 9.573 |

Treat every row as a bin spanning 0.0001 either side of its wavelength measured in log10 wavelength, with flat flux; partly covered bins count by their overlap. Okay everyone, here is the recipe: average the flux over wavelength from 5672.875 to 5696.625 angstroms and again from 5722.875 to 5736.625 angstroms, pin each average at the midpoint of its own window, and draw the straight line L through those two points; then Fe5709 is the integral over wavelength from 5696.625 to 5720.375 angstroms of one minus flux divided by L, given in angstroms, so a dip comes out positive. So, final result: 2.9 angstroms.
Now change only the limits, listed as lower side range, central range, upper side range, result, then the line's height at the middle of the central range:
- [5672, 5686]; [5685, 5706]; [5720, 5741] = 2.2 angstroms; 12.2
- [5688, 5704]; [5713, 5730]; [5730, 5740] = -1.2 angstroms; 11.5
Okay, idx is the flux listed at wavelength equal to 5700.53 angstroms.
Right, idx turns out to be 10.82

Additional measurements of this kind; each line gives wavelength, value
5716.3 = 11.42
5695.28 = 12.31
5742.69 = 9.573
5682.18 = 11.81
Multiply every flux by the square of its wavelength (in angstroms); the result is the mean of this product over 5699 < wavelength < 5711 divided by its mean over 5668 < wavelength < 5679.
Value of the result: 0.84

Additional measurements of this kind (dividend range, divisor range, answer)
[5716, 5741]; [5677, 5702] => 1.06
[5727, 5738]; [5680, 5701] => 1.05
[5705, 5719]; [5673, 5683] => 0.91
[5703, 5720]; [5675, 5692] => 0.91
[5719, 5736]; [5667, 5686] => 1.03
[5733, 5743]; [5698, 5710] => 1.13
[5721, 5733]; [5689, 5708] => 1.21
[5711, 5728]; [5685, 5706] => 1.13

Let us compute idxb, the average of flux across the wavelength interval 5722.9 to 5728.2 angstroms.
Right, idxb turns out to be 14.5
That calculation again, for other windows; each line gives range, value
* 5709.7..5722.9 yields 11.5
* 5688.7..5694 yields 11.3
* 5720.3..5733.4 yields 12.7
